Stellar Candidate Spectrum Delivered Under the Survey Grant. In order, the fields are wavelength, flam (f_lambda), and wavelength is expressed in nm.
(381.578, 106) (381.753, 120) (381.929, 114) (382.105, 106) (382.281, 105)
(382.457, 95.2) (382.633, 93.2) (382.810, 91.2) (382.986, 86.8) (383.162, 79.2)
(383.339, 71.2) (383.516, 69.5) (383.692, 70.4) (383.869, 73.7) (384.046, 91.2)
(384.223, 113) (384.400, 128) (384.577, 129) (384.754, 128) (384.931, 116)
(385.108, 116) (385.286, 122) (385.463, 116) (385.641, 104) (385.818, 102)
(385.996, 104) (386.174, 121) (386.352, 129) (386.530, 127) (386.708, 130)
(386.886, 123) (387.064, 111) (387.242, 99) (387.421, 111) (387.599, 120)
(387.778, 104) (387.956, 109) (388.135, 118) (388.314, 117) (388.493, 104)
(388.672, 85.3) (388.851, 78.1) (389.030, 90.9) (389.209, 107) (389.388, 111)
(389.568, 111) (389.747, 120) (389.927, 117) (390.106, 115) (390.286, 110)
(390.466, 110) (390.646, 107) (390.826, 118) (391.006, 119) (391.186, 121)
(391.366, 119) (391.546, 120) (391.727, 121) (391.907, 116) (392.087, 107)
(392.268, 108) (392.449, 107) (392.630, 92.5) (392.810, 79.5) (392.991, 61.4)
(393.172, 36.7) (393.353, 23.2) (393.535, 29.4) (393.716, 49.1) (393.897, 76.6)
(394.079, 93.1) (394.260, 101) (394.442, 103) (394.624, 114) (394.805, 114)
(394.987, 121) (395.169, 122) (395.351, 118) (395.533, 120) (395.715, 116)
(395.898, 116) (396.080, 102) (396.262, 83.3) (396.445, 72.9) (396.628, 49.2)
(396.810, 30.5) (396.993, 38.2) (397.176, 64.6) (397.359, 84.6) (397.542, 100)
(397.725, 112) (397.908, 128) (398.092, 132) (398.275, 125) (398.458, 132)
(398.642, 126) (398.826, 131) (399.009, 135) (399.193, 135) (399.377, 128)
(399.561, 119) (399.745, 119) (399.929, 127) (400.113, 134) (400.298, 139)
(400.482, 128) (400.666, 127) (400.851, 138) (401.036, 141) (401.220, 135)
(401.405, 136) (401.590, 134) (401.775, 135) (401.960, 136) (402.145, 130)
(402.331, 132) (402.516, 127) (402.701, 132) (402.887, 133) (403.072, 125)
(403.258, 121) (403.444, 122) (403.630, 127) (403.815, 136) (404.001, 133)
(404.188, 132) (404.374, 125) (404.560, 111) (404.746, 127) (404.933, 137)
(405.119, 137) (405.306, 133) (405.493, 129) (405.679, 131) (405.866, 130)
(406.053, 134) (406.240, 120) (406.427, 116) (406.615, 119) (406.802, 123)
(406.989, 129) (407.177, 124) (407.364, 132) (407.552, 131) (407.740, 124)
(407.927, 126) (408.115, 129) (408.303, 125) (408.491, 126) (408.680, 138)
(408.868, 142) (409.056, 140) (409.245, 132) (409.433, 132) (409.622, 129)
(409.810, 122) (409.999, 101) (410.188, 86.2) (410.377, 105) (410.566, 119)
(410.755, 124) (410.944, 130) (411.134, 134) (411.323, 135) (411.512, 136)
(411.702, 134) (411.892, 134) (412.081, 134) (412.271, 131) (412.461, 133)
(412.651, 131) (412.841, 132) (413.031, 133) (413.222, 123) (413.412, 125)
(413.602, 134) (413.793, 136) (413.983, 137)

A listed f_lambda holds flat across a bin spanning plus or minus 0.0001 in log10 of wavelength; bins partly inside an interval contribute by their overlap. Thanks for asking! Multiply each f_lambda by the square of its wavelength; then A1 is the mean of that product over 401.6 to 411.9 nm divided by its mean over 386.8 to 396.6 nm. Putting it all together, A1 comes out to 1.36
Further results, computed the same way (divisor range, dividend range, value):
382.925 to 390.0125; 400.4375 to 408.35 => 1.32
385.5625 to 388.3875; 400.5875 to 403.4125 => 1.24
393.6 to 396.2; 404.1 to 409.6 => 1.32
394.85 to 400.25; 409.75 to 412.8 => 1.23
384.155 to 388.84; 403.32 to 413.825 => 1.25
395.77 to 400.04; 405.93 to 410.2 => 1.27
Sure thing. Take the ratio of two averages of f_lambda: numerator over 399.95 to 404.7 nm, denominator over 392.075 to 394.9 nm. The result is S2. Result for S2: 1.6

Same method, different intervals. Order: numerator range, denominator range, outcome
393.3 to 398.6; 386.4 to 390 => 0.85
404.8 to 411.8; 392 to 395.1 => 1.52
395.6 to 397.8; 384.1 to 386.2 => 0.70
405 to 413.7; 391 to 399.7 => 1.29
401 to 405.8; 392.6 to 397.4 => 1.60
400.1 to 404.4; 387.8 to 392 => 1.19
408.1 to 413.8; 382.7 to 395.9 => 1.24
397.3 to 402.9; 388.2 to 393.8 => 1.32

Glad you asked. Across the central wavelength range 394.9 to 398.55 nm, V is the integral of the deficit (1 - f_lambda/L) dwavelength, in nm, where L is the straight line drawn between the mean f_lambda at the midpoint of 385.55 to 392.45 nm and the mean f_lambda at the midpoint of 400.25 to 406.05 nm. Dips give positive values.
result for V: 0.71 nm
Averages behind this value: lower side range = 112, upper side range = 131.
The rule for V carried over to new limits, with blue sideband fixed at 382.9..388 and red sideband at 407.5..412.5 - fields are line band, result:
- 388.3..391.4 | 0.06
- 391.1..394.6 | 0.77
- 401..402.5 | -0.17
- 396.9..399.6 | 0.12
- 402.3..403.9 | -0.09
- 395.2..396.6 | 0.16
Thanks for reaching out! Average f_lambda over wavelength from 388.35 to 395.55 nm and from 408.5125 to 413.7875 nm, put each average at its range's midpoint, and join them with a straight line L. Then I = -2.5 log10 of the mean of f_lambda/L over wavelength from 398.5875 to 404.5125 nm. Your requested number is -0.15 mag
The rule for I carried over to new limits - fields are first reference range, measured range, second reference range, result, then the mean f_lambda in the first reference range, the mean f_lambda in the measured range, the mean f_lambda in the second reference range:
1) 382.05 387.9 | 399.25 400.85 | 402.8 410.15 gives -0.06 mag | 106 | 128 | 127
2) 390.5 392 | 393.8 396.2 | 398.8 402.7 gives 0.14 mag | 117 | 109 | 132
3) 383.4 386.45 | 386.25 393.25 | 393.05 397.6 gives -0.12 mag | 108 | 108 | 82.9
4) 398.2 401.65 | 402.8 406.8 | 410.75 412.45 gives 0.04 mag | 131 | 127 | 133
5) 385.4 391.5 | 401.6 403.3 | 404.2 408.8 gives -0.06 mag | 111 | 131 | 128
